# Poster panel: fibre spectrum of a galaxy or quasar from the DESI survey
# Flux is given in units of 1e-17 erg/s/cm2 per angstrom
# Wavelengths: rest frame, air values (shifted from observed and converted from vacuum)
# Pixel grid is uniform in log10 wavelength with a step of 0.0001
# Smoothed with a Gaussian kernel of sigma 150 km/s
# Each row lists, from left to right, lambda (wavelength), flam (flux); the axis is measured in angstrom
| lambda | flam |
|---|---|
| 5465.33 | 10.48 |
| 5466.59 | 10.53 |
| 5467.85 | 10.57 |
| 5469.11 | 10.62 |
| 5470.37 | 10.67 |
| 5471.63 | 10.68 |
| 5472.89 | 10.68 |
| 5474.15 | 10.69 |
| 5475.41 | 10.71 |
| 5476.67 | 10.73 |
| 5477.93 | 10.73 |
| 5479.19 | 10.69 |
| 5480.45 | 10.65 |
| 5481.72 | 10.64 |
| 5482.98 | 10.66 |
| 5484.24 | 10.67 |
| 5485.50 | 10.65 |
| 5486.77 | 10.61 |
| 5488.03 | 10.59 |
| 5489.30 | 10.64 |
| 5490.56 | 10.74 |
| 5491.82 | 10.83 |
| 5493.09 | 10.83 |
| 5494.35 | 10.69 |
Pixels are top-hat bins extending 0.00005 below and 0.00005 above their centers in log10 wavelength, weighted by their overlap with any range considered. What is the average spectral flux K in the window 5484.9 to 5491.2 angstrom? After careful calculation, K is 10.6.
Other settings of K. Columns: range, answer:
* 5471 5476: 10.7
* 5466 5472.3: 10.6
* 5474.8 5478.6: 10.7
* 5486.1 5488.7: 10.6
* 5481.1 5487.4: 10.7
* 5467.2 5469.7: 10.6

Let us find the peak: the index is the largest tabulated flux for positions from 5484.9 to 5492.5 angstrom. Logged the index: 10.83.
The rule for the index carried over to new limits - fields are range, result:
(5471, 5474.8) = 10.69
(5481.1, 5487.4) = 10.67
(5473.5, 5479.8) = 10.73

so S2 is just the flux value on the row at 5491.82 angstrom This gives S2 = 10.83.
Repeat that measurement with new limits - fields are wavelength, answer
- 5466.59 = 10.53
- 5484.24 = 10.67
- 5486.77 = 10.61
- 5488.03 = 10.59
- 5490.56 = 10.74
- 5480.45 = 10.65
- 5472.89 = 10.68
